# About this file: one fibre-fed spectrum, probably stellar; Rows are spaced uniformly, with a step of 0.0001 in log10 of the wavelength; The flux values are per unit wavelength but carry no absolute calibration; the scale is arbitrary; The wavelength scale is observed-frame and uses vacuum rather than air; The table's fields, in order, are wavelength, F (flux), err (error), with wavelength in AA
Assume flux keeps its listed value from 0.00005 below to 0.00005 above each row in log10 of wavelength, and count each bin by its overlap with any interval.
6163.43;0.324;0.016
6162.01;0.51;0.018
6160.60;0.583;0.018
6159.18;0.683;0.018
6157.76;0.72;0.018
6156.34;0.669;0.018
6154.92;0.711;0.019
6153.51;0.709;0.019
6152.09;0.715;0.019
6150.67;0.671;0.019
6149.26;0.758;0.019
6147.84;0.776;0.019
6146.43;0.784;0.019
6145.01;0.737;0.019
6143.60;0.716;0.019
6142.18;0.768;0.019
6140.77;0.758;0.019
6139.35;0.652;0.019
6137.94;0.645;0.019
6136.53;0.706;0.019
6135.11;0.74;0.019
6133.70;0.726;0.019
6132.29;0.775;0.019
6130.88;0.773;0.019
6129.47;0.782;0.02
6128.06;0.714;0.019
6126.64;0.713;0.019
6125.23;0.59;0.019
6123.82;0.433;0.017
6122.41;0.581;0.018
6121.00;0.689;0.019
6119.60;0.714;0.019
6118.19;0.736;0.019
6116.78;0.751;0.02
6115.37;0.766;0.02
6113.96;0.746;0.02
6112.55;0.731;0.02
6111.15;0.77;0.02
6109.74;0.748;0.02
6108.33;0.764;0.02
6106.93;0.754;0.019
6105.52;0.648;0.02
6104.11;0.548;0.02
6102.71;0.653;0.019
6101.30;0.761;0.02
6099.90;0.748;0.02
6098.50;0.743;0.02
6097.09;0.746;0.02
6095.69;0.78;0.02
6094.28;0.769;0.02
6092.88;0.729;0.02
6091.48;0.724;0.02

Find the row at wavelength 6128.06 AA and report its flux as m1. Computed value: 0.714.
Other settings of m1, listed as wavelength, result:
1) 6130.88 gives 0.773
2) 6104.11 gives 0.548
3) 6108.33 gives 0.764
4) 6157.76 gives 0.72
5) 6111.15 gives 0.77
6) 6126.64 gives 0.713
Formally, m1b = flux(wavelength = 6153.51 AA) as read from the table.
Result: 0.709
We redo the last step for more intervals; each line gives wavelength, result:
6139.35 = 0.652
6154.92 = 0.711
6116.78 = 0.751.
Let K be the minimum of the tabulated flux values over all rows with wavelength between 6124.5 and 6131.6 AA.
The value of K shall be 0.59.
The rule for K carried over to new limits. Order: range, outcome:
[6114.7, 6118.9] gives 0.736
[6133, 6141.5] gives 0.645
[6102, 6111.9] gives 0.548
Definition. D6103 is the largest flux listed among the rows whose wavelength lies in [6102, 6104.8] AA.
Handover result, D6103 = 0.653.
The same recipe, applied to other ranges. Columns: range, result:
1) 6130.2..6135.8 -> 0.775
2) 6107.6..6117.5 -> 0.77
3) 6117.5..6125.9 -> 0.736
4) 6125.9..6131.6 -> 0.782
